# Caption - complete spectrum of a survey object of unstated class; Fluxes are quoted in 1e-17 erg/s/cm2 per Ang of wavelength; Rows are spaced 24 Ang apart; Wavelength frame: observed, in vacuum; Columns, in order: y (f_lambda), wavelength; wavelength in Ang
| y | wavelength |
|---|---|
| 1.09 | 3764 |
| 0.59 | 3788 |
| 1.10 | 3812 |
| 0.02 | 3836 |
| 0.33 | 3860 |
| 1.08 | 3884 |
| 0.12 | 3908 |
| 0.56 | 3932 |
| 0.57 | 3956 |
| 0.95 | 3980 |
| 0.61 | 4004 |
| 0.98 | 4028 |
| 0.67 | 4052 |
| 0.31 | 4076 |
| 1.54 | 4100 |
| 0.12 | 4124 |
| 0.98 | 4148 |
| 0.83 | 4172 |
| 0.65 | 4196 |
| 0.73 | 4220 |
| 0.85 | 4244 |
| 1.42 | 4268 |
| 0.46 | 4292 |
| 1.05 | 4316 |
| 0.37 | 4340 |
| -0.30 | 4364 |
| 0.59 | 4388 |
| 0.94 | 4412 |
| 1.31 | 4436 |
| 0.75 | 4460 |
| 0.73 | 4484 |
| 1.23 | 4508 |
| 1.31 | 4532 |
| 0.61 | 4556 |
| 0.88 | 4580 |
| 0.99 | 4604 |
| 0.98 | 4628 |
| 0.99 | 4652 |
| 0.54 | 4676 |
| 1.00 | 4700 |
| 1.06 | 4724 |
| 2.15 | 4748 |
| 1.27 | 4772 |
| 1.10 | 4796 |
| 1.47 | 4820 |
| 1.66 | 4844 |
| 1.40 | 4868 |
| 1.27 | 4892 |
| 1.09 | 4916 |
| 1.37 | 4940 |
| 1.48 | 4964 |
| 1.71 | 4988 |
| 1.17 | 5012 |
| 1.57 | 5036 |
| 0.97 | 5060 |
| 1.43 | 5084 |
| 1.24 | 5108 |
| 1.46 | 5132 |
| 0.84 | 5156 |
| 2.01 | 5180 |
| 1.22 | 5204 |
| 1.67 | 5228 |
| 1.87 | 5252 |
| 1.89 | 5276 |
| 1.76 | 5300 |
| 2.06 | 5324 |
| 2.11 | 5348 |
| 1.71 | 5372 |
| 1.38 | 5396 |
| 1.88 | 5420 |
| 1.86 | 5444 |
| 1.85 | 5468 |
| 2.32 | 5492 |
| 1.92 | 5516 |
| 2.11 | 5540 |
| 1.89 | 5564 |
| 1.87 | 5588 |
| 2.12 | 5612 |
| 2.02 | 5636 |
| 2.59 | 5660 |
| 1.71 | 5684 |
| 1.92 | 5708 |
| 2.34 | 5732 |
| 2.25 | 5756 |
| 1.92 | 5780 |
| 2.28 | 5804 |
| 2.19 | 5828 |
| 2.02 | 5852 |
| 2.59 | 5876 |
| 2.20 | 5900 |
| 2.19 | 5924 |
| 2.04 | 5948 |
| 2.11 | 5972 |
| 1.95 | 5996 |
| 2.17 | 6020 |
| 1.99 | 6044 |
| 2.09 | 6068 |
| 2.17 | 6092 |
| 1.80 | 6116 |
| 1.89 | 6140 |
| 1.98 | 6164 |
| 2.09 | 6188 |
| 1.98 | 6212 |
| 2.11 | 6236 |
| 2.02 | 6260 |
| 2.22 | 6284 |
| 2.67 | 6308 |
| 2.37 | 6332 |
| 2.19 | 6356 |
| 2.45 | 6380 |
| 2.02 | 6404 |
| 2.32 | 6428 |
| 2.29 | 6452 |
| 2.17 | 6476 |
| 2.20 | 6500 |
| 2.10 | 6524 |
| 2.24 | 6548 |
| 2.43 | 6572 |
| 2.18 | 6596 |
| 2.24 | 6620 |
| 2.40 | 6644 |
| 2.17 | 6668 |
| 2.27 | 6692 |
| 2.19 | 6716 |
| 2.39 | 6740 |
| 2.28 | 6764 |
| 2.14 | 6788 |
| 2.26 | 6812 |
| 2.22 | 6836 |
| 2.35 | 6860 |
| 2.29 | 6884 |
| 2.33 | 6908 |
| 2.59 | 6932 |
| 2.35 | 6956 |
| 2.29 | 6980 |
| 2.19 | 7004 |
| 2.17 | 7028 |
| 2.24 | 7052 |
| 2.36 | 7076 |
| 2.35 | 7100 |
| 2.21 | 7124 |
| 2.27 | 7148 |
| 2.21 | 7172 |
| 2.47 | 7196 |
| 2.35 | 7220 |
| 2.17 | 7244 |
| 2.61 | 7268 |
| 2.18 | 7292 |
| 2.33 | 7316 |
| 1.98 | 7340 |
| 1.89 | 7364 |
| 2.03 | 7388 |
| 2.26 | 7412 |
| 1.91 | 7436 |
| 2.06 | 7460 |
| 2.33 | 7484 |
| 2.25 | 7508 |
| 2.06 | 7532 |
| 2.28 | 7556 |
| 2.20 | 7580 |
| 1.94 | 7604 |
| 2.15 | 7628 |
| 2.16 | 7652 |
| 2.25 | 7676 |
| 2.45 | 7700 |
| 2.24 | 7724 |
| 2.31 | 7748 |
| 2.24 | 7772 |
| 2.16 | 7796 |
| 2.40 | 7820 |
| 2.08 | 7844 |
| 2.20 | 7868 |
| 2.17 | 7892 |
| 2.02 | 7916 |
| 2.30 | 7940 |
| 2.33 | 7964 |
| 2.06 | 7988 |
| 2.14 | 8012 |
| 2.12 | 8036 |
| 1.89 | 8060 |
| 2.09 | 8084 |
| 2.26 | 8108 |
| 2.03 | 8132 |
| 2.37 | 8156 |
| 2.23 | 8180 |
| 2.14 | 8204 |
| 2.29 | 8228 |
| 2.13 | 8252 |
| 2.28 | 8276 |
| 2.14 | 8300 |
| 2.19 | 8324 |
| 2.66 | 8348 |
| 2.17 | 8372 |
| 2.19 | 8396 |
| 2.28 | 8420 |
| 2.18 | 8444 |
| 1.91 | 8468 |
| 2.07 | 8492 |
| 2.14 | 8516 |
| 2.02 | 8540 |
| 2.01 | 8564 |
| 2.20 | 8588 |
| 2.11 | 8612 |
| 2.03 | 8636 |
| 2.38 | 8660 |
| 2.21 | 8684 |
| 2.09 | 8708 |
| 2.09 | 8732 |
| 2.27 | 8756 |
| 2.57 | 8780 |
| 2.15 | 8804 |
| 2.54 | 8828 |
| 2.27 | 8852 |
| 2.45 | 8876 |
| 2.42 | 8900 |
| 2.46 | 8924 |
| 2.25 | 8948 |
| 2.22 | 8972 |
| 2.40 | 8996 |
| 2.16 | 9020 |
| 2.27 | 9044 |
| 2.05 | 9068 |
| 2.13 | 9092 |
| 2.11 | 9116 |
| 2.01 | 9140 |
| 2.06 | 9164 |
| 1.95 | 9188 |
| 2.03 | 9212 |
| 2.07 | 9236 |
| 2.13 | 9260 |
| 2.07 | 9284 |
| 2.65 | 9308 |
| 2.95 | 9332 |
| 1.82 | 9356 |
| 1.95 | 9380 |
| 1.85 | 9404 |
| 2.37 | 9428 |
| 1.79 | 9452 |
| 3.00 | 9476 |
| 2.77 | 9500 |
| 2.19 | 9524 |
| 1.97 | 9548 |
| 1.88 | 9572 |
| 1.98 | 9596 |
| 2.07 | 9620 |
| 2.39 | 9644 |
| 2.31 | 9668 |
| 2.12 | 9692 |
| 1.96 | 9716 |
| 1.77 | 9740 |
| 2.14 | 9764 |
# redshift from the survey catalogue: 0.19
